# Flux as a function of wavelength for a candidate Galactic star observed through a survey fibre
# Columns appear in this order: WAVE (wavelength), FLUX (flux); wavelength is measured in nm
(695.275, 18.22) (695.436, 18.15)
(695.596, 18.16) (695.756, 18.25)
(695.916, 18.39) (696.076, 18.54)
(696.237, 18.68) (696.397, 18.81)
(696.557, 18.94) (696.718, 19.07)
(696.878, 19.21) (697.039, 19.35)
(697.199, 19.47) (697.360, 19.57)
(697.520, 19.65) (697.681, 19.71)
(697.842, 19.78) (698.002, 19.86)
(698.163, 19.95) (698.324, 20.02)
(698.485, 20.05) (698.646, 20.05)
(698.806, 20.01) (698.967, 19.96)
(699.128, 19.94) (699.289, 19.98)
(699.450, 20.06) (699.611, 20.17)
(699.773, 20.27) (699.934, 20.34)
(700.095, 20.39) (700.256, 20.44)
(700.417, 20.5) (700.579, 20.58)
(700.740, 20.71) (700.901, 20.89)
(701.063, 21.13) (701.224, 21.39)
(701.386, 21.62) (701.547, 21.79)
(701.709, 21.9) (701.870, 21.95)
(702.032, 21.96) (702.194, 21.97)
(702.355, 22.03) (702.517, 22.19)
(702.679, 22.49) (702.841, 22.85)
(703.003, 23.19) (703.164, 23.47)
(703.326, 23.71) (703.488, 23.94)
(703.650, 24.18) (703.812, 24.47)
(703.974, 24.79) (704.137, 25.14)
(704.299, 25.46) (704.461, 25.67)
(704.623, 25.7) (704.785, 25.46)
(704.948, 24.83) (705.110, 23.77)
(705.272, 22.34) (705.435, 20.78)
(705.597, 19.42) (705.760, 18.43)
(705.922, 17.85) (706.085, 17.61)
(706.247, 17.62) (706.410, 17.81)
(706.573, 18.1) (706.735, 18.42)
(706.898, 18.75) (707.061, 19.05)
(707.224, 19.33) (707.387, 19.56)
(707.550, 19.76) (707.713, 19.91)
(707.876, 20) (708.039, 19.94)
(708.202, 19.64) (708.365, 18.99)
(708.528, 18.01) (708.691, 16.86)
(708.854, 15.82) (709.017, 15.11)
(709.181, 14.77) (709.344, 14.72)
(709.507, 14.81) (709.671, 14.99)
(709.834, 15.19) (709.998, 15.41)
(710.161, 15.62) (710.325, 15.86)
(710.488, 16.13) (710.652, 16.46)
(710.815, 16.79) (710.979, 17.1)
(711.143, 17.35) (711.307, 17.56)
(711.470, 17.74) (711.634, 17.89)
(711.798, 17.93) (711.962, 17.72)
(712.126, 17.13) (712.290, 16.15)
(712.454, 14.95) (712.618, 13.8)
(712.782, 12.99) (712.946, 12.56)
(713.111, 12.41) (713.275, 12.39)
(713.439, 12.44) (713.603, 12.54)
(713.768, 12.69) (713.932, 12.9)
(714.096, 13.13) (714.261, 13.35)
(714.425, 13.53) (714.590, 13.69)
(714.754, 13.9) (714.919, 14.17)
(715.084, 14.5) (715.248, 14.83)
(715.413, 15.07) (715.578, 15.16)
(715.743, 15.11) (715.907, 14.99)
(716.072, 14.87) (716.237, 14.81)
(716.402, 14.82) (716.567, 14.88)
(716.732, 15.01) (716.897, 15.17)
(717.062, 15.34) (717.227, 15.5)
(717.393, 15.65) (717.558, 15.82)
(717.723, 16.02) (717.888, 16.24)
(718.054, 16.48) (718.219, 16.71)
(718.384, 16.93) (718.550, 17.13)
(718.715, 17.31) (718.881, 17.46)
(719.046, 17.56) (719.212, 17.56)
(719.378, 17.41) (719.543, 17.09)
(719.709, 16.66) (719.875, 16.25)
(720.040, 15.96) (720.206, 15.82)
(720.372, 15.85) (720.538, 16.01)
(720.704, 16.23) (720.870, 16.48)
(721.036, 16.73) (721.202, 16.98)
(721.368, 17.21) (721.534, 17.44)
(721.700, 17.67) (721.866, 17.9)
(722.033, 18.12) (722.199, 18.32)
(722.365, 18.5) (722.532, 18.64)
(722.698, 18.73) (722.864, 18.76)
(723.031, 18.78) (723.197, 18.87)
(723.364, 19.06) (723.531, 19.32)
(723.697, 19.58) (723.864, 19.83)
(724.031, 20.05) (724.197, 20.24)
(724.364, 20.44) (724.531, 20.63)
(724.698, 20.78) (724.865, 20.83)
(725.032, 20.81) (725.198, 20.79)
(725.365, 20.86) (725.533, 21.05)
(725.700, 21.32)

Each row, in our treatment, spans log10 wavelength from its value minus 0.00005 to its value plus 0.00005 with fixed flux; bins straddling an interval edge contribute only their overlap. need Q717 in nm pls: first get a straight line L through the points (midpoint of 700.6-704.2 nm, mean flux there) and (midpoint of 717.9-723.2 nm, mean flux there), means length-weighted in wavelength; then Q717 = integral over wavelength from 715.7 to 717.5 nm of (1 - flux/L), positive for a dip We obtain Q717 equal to 0.32 nm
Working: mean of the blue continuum 22.6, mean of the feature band 15.1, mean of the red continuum 17.3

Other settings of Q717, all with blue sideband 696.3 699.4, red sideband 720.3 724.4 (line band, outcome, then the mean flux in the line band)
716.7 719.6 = 0.31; 16.5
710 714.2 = 0.81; 15.2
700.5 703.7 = -0.46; 22.2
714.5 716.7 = 0.46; 14.7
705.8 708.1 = 0.04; 18.8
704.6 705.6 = -0.21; 23.3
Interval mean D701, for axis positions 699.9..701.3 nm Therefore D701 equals 20.7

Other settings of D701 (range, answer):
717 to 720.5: 16.5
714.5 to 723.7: 16.5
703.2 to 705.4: 24.5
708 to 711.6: 16.6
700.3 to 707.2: 21.8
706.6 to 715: 16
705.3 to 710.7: 17.6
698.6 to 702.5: 20.9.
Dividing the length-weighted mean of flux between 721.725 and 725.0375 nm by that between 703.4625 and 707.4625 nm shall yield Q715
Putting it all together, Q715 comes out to 0.90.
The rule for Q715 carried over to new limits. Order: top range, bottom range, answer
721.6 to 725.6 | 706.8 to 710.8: 1.13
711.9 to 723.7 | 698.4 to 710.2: 0.78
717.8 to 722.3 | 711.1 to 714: 1.14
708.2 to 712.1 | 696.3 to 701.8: 0.82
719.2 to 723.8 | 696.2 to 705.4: 0.82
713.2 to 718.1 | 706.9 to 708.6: 0.75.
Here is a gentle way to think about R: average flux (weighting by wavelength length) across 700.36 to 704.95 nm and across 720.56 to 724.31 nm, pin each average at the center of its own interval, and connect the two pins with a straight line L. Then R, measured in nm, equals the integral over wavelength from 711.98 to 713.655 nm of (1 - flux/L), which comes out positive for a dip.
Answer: 0.54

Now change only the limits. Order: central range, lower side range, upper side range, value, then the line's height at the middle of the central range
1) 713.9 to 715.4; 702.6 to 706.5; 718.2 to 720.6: 0.38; 18.6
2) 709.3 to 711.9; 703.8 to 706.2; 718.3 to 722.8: 0.54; 20.7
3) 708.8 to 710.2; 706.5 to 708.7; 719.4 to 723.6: 0.28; 18.9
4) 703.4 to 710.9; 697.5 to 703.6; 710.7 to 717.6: -0.50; 18.1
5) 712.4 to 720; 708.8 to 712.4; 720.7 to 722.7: 0.88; 17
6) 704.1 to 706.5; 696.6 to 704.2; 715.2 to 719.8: -0.25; 19.7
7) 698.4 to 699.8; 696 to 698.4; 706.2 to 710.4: -0.07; 19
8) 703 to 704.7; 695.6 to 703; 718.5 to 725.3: -0.40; 19.9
